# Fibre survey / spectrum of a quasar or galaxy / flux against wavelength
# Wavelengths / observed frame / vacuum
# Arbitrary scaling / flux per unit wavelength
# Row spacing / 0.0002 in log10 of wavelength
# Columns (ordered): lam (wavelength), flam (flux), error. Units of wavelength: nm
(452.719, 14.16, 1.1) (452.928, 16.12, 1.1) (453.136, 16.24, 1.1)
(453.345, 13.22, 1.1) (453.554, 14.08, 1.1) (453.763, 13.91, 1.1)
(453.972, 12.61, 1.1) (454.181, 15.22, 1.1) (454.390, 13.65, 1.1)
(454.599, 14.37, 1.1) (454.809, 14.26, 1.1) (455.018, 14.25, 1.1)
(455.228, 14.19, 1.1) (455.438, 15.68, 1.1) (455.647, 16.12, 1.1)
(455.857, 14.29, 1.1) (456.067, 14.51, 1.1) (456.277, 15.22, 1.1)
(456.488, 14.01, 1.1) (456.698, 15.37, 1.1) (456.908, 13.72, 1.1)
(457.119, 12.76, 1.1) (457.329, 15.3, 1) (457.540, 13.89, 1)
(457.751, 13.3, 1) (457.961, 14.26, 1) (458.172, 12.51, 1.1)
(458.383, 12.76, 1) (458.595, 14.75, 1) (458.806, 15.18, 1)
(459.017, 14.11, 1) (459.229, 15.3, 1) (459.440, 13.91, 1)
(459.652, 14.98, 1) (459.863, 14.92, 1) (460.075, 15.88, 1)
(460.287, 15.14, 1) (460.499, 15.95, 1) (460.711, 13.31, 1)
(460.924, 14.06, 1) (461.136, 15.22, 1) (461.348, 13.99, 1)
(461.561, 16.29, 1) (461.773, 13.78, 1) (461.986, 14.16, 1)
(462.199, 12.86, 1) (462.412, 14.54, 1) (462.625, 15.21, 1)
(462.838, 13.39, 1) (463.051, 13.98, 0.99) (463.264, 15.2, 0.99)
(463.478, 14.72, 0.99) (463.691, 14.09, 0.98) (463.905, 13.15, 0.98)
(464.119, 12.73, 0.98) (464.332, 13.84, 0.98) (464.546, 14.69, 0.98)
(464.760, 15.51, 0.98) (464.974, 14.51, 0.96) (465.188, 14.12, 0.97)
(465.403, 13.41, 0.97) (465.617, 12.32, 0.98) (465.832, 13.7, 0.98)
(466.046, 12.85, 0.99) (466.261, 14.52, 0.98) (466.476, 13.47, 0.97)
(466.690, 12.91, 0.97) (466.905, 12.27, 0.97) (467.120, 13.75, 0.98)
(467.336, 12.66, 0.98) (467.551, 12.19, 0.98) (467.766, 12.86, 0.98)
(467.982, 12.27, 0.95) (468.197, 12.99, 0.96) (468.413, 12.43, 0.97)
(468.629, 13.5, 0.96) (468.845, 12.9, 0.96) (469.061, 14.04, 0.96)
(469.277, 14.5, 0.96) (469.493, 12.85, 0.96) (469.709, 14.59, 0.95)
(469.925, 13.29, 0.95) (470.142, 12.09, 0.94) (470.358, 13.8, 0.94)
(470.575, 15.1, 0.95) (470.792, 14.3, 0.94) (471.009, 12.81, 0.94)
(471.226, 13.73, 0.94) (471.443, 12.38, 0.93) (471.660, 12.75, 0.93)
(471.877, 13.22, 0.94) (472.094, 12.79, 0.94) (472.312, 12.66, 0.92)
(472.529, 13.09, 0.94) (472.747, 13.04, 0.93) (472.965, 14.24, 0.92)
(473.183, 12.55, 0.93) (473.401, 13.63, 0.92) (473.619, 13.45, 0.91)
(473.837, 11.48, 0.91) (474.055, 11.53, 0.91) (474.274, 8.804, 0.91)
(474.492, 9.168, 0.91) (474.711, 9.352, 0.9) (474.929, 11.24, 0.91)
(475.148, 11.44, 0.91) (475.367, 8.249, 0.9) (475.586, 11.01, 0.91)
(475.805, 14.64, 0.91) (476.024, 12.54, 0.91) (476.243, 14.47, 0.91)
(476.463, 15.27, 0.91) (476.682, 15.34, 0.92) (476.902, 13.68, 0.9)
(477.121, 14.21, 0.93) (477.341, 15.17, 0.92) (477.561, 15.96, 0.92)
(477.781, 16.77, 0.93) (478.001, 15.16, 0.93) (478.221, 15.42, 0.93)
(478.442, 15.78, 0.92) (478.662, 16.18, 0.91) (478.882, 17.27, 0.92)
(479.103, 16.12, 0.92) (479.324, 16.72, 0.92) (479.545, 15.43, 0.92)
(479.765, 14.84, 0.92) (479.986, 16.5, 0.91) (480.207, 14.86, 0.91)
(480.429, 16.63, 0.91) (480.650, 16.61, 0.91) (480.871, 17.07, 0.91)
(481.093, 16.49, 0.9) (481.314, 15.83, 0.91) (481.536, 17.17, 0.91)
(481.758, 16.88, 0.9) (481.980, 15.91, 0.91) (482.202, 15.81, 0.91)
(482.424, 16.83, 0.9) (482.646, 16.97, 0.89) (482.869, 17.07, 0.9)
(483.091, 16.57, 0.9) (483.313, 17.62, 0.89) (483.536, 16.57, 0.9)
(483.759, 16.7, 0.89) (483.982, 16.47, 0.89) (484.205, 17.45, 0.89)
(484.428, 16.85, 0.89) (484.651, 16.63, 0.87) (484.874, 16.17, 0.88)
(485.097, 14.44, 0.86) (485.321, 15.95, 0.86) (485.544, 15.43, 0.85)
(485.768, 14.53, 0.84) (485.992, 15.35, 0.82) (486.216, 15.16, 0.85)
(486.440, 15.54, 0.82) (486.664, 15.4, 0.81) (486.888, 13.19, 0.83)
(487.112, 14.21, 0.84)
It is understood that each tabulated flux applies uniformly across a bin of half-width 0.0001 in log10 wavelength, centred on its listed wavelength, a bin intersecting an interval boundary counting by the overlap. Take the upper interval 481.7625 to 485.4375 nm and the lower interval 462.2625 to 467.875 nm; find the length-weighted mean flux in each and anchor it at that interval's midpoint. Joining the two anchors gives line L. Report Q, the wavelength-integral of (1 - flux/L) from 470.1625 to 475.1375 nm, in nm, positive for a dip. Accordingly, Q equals 0.79 nm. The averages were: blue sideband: 13.7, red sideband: 16.5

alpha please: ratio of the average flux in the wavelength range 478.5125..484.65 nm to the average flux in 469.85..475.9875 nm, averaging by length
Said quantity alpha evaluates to 1.34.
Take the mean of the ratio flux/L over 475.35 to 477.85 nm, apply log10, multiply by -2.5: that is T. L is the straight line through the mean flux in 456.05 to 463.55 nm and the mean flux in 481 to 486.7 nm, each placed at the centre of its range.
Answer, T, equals 0.115 mag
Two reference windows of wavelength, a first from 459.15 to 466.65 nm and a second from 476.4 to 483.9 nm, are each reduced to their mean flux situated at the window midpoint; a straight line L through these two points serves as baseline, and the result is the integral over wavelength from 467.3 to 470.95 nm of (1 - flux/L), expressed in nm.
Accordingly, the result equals 0.39 nm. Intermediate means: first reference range 14.3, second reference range 16.1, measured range 13.3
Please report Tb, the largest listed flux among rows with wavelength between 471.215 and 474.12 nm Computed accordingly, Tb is 14.24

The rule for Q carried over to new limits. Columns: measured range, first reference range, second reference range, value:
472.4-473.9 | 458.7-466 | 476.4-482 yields 0.22 nm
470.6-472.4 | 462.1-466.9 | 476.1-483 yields 0.20 nm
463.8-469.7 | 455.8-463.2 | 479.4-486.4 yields 0.61 nm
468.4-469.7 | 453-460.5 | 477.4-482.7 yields 0.16 nm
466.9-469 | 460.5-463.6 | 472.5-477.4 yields 0.10 nm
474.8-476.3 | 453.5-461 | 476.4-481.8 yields 0.37 nm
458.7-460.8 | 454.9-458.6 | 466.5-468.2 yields -0.16 nm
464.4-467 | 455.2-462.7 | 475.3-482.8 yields 0.20 nm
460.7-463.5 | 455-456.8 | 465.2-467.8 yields -0.10 nm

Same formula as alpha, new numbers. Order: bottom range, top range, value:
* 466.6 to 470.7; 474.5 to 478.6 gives 1.03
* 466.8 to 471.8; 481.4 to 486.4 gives 1.23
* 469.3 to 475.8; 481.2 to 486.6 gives 1.31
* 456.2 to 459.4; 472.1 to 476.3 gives 0.84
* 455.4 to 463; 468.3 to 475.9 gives 0.87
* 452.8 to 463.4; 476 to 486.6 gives 1.10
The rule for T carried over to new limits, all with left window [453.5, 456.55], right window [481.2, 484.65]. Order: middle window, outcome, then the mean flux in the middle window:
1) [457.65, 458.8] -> 0.08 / 13.7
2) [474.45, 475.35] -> 0.50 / 10.2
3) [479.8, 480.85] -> 0.02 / 16.1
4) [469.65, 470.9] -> 0.14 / 13.8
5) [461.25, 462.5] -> 0.05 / 14.3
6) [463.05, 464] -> 0.06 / 14.3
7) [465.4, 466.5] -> 0.15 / 13.4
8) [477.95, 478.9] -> 0.03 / 15.9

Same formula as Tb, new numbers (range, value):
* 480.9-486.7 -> 17.62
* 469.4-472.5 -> 15.1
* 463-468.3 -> 15.51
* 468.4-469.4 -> 14.5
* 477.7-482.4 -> 17.27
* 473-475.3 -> 13.63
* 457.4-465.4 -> 16.29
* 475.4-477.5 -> 15.34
